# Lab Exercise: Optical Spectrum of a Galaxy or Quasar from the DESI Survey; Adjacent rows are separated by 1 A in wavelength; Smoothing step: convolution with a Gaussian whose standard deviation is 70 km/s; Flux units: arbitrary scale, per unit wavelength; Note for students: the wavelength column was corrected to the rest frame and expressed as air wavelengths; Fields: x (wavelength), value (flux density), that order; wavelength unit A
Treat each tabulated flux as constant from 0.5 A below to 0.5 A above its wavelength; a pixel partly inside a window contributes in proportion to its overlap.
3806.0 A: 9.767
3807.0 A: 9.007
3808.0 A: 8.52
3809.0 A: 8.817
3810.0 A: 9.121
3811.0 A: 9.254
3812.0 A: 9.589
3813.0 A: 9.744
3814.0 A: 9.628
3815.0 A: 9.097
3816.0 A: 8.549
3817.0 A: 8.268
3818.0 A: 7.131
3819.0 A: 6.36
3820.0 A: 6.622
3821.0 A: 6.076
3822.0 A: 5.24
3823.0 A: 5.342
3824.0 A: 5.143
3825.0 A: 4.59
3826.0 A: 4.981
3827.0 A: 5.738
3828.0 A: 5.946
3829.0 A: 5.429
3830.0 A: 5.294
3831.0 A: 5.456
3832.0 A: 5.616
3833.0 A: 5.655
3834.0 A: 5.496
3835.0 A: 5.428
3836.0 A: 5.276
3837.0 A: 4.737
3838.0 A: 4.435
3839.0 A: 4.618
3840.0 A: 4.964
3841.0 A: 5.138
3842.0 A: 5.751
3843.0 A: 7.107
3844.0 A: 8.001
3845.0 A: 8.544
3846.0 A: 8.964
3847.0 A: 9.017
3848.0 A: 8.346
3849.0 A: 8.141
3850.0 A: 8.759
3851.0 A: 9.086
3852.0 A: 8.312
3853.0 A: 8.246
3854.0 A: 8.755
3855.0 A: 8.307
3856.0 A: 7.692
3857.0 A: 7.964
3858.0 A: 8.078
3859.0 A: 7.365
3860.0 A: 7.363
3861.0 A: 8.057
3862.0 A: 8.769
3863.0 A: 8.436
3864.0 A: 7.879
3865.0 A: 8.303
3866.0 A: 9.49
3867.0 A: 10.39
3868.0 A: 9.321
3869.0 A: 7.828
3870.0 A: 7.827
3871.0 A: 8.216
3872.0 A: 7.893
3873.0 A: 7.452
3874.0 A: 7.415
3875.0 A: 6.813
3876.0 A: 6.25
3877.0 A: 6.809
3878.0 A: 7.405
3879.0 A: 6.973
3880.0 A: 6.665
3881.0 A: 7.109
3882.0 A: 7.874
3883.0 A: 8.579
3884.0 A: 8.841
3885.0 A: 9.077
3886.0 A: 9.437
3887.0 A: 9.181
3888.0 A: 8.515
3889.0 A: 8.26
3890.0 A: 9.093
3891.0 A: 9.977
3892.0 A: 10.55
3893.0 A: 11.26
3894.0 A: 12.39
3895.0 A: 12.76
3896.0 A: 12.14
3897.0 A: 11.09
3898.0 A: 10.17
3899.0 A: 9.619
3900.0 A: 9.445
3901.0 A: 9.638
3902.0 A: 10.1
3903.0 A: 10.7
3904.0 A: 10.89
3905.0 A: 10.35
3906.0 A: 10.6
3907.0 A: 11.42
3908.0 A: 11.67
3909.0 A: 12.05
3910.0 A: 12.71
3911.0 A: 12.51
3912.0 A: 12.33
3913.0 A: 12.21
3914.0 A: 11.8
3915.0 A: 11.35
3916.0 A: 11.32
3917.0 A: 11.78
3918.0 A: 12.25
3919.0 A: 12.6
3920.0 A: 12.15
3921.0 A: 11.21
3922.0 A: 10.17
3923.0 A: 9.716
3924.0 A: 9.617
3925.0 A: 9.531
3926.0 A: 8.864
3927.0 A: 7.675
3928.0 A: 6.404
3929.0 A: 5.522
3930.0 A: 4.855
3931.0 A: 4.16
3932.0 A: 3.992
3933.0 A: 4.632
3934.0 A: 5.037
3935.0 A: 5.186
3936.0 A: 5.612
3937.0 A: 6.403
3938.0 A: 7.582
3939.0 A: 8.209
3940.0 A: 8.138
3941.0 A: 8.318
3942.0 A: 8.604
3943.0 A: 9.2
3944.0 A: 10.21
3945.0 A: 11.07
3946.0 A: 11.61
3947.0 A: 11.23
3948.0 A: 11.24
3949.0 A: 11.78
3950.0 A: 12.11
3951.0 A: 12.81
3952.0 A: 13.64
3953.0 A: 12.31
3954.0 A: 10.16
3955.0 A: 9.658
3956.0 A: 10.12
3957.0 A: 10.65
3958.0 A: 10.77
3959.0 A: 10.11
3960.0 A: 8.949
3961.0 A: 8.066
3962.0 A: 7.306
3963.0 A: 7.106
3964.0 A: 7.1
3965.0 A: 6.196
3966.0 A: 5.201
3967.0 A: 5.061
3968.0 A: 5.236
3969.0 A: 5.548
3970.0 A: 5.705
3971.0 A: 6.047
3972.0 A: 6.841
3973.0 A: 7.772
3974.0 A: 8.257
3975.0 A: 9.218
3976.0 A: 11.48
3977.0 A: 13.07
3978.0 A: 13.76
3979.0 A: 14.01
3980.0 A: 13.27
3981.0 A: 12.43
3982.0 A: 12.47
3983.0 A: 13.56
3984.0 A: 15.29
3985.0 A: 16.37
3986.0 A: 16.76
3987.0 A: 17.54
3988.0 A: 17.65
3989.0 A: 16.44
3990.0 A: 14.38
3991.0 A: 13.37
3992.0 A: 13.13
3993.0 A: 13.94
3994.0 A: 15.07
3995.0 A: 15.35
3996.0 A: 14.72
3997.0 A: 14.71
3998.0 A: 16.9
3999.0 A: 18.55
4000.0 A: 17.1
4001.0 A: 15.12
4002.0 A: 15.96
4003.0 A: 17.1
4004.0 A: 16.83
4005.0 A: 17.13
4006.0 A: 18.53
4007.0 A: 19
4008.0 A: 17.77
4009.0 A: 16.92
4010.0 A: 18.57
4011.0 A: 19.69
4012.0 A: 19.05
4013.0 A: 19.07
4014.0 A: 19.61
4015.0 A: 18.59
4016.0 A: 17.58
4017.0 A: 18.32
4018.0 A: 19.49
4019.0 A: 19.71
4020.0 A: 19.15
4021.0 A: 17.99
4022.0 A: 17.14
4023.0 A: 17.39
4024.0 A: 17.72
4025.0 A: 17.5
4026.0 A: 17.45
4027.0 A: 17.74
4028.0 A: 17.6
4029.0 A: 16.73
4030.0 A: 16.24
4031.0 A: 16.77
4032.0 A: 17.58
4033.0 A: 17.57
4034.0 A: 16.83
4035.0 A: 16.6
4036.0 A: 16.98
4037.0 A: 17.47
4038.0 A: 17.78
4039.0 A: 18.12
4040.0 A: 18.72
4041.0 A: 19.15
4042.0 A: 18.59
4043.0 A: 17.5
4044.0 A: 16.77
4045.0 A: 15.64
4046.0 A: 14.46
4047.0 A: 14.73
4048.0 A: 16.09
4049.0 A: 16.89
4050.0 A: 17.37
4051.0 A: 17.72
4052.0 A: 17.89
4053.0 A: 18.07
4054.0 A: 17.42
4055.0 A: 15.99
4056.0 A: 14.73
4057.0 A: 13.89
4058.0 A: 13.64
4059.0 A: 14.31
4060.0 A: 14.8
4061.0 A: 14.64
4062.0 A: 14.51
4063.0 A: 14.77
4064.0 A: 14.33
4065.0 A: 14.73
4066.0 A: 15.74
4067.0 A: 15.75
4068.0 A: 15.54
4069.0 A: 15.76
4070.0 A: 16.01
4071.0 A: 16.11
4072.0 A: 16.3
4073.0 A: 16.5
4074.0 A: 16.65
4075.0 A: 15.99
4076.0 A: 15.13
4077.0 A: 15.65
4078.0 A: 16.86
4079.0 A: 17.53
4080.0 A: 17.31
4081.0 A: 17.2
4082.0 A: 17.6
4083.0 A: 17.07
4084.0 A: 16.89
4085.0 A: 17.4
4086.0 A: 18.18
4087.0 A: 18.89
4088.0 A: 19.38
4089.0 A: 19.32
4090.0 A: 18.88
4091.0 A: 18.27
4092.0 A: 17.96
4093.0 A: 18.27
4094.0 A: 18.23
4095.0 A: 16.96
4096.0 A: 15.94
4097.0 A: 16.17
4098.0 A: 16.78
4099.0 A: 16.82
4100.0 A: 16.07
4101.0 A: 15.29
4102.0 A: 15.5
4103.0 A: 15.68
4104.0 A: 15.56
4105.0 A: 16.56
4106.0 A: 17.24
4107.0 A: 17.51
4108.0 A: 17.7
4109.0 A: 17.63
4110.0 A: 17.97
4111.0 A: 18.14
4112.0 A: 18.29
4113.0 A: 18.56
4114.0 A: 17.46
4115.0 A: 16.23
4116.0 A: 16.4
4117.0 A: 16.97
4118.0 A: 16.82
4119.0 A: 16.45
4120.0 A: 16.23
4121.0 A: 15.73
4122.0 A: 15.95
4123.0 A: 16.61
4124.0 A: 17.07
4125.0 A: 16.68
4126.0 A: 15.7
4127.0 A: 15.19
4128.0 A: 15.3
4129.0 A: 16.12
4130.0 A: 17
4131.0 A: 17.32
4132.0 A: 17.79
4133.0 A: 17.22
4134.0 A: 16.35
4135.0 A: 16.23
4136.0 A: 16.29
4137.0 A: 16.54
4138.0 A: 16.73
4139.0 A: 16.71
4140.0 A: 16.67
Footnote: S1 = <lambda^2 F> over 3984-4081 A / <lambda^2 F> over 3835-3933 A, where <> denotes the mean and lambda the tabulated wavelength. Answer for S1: 2.0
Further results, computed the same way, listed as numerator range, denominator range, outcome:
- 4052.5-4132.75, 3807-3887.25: 2.53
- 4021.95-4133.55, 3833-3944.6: 2.14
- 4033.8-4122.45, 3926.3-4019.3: 1.47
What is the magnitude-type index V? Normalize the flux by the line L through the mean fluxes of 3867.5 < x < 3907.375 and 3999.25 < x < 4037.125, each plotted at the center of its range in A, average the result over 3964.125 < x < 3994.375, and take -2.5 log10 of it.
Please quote 0.32 mag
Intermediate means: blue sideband 9.14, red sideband 17.7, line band 11.4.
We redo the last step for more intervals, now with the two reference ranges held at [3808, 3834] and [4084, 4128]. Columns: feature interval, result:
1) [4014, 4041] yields -0.240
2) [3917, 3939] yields 0.328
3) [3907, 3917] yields -0.178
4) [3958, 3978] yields 0.478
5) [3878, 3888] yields 0.121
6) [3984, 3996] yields -0.192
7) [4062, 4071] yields 0.023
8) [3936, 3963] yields 0.165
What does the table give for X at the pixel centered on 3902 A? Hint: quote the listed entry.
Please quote 10.1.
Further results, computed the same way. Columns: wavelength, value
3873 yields 7.452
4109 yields 17.63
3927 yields 7.675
